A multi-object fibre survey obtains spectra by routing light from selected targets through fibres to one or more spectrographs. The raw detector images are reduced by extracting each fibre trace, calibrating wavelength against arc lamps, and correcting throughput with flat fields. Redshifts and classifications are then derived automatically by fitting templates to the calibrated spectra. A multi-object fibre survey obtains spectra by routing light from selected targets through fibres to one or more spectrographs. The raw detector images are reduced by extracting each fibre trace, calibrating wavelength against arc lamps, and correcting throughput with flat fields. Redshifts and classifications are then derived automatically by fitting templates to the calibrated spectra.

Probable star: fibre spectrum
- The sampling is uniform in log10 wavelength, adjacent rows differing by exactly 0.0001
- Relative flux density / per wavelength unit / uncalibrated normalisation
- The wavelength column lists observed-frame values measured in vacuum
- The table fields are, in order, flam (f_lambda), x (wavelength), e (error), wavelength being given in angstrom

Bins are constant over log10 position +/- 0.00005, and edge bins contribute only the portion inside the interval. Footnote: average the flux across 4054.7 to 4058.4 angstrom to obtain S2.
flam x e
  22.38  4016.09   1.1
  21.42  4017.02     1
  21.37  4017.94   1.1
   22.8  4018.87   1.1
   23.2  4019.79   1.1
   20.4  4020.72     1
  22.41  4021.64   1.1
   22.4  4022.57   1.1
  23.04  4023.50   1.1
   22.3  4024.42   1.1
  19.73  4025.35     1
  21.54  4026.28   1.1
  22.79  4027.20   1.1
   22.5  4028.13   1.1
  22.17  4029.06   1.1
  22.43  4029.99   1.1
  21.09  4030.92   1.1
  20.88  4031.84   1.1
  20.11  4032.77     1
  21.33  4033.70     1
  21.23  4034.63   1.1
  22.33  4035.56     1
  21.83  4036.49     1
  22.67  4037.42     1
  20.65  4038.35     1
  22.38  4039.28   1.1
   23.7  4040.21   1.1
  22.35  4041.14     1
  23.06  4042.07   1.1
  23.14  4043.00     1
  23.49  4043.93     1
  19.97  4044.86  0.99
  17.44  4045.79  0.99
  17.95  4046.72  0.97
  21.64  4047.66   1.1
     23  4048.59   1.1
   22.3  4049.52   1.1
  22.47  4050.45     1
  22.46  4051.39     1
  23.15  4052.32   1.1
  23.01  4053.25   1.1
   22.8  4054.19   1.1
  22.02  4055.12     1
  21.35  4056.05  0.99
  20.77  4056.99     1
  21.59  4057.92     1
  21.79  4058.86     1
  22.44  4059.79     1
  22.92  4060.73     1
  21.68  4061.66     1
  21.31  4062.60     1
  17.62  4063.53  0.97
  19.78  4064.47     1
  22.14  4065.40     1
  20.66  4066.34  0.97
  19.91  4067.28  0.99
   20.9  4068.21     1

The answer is 21.4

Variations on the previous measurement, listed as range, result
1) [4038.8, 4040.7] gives 23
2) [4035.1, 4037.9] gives 22.3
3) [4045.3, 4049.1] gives 20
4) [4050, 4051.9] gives 22.4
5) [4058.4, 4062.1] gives 22.2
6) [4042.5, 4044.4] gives 23.3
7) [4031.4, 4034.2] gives 20.7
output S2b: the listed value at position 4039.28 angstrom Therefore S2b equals 22.38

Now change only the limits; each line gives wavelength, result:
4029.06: 22.17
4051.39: 22.46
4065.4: 22.14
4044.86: 19.97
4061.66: 21.68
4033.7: 21.33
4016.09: 22.38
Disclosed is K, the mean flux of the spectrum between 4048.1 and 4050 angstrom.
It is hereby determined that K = 22.7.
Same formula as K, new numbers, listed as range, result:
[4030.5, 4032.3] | 21.1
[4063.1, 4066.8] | 20.1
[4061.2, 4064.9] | 20.1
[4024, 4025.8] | 21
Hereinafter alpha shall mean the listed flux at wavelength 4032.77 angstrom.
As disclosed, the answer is 20.11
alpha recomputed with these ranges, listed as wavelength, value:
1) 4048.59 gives 23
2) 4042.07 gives 23.06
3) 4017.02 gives 21.42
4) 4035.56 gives 22.33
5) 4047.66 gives 21.64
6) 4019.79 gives 23.2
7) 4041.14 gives 22.35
